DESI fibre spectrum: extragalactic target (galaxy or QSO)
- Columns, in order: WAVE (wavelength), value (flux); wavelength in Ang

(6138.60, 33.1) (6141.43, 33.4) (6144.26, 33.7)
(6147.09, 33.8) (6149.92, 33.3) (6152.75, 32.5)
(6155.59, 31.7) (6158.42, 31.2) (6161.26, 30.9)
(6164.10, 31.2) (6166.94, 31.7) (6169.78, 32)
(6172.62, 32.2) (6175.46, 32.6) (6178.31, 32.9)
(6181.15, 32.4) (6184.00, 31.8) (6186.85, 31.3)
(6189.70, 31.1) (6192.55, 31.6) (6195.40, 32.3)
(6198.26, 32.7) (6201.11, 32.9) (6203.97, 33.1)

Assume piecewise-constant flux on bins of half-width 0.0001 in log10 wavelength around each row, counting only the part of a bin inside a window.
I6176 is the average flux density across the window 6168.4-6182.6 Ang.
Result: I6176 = 32.4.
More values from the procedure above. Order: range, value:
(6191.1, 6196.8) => 32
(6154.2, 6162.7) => 31.3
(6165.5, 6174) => 32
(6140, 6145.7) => 33.5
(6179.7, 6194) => 31.7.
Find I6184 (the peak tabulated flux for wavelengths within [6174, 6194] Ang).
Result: 32.9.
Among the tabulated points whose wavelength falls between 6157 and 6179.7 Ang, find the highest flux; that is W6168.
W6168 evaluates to 32.9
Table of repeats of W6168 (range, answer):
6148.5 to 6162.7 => 33.3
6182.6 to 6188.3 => 31.8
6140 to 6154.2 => 33.8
